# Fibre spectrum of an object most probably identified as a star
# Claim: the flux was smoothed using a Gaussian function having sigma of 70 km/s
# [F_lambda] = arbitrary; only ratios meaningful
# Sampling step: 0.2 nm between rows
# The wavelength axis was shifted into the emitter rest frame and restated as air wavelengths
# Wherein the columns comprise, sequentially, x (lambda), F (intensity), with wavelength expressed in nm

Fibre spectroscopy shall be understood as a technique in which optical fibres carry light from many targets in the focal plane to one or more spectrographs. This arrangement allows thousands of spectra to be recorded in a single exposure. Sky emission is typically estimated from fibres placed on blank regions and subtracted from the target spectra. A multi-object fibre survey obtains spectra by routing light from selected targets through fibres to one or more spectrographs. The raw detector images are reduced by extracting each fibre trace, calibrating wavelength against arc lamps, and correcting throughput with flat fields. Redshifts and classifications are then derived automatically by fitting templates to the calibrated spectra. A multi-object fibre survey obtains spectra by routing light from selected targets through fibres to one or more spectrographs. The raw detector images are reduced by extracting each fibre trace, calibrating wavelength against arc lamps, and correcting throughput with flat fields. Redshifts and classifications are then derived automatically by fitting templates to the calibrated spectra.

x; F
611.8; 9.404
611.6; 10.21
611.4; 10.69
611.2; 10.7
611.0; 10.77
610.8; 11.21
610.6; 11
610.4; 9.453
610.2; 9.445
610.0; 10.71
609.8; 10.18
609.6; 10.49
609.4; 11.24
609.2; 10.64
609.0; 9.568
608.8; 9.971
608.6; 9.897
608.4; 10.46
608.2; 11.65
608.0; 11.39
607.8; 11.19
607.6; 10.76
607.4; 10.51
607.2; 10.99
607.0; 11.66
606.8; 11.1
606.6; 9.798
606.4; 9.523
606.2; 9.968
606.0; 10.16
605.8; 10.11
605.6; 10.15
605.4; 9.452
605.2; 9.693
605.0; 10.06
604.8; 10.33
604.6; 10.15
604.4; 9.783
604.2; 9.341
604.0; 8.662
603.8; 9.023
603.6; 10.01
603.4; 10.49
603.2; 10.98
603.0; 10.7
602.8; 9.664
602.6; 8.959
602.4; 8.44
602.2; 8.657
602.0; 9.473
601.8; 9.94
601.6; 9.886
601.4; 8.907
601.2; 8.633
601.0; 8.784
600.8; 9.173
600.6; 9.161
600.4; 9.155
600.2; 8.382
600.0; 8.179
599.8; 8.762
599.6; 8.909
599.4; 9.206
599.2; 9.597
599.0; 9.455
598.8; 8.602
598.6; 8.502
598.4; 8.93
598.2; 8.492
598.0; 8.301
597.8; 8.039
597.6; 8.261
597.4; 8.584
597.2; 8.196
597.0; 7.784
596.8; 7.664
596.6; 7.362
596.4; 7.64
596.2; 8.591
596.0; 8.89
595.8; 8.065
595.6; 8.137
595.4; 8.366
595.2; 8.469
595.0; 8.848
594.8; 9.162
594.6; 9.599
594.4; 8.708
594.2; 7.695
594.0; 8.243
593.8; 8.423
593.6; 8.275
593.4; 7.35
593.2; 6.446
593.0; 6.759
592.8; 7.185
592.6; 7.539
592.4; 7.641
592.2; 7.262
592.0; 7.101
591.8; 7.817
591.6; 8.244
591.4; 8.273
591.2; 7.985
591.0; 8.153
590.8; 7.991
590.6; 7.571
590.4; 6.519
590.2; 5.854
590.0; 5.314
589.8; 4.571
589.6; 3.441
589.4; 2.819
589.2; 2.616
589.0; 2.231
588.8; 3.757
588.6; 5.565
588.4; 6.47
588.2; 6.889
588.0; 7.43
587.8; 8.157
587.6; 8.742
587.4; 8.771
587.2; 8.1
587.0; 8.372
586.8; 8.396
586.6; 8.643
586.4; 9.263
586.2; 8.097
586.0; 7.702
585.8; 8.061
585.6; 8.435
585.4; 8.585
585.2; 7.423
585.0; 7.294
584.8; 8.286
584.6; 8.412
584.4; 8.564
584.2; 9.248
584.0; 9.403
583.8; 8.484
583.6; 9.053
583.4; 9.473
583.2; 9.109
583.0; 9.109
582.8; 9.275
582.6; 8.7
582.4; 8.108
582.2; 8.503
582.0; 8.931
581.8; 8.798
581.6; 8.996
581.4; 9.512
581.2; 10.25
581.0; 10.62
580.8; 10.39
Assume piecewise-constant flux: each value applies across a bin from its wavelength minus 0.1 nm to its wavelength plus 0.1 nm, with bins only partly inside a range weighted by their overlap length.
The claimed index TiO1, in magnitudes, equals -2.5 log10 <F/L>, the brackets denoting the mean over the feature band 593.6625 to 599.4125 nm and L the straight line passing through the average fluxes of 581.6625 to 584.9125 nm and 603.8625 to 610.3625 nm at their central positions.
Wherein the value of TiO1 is 0.14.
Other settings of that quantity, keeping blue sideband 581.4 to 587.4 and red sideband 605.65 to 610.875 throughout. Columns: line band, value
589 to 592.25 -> 0.418 mag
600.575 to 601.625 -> 0.103 mag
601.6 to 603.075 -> 0.068 mag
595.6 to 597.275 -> 0.189 mag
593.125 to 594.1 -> 0.197 mag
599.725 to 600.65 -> 0.135 mag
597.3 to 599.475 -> 0.117 mag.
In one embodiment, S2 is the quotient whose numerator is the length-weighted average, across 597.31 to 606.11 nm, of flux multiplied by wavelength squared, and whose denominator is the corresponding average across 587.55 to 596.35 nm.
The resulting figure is 1.35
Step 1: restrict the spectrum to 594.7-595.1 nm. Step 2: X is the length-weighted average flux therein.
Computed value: 9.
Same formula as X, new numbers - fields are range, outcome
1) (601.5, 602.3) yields 9.49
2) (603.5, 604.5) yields 9.36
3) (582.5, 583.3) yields 9.05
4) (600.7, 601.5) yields 8.87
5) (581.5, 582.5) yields 8.67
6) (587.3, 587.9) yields 8.56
